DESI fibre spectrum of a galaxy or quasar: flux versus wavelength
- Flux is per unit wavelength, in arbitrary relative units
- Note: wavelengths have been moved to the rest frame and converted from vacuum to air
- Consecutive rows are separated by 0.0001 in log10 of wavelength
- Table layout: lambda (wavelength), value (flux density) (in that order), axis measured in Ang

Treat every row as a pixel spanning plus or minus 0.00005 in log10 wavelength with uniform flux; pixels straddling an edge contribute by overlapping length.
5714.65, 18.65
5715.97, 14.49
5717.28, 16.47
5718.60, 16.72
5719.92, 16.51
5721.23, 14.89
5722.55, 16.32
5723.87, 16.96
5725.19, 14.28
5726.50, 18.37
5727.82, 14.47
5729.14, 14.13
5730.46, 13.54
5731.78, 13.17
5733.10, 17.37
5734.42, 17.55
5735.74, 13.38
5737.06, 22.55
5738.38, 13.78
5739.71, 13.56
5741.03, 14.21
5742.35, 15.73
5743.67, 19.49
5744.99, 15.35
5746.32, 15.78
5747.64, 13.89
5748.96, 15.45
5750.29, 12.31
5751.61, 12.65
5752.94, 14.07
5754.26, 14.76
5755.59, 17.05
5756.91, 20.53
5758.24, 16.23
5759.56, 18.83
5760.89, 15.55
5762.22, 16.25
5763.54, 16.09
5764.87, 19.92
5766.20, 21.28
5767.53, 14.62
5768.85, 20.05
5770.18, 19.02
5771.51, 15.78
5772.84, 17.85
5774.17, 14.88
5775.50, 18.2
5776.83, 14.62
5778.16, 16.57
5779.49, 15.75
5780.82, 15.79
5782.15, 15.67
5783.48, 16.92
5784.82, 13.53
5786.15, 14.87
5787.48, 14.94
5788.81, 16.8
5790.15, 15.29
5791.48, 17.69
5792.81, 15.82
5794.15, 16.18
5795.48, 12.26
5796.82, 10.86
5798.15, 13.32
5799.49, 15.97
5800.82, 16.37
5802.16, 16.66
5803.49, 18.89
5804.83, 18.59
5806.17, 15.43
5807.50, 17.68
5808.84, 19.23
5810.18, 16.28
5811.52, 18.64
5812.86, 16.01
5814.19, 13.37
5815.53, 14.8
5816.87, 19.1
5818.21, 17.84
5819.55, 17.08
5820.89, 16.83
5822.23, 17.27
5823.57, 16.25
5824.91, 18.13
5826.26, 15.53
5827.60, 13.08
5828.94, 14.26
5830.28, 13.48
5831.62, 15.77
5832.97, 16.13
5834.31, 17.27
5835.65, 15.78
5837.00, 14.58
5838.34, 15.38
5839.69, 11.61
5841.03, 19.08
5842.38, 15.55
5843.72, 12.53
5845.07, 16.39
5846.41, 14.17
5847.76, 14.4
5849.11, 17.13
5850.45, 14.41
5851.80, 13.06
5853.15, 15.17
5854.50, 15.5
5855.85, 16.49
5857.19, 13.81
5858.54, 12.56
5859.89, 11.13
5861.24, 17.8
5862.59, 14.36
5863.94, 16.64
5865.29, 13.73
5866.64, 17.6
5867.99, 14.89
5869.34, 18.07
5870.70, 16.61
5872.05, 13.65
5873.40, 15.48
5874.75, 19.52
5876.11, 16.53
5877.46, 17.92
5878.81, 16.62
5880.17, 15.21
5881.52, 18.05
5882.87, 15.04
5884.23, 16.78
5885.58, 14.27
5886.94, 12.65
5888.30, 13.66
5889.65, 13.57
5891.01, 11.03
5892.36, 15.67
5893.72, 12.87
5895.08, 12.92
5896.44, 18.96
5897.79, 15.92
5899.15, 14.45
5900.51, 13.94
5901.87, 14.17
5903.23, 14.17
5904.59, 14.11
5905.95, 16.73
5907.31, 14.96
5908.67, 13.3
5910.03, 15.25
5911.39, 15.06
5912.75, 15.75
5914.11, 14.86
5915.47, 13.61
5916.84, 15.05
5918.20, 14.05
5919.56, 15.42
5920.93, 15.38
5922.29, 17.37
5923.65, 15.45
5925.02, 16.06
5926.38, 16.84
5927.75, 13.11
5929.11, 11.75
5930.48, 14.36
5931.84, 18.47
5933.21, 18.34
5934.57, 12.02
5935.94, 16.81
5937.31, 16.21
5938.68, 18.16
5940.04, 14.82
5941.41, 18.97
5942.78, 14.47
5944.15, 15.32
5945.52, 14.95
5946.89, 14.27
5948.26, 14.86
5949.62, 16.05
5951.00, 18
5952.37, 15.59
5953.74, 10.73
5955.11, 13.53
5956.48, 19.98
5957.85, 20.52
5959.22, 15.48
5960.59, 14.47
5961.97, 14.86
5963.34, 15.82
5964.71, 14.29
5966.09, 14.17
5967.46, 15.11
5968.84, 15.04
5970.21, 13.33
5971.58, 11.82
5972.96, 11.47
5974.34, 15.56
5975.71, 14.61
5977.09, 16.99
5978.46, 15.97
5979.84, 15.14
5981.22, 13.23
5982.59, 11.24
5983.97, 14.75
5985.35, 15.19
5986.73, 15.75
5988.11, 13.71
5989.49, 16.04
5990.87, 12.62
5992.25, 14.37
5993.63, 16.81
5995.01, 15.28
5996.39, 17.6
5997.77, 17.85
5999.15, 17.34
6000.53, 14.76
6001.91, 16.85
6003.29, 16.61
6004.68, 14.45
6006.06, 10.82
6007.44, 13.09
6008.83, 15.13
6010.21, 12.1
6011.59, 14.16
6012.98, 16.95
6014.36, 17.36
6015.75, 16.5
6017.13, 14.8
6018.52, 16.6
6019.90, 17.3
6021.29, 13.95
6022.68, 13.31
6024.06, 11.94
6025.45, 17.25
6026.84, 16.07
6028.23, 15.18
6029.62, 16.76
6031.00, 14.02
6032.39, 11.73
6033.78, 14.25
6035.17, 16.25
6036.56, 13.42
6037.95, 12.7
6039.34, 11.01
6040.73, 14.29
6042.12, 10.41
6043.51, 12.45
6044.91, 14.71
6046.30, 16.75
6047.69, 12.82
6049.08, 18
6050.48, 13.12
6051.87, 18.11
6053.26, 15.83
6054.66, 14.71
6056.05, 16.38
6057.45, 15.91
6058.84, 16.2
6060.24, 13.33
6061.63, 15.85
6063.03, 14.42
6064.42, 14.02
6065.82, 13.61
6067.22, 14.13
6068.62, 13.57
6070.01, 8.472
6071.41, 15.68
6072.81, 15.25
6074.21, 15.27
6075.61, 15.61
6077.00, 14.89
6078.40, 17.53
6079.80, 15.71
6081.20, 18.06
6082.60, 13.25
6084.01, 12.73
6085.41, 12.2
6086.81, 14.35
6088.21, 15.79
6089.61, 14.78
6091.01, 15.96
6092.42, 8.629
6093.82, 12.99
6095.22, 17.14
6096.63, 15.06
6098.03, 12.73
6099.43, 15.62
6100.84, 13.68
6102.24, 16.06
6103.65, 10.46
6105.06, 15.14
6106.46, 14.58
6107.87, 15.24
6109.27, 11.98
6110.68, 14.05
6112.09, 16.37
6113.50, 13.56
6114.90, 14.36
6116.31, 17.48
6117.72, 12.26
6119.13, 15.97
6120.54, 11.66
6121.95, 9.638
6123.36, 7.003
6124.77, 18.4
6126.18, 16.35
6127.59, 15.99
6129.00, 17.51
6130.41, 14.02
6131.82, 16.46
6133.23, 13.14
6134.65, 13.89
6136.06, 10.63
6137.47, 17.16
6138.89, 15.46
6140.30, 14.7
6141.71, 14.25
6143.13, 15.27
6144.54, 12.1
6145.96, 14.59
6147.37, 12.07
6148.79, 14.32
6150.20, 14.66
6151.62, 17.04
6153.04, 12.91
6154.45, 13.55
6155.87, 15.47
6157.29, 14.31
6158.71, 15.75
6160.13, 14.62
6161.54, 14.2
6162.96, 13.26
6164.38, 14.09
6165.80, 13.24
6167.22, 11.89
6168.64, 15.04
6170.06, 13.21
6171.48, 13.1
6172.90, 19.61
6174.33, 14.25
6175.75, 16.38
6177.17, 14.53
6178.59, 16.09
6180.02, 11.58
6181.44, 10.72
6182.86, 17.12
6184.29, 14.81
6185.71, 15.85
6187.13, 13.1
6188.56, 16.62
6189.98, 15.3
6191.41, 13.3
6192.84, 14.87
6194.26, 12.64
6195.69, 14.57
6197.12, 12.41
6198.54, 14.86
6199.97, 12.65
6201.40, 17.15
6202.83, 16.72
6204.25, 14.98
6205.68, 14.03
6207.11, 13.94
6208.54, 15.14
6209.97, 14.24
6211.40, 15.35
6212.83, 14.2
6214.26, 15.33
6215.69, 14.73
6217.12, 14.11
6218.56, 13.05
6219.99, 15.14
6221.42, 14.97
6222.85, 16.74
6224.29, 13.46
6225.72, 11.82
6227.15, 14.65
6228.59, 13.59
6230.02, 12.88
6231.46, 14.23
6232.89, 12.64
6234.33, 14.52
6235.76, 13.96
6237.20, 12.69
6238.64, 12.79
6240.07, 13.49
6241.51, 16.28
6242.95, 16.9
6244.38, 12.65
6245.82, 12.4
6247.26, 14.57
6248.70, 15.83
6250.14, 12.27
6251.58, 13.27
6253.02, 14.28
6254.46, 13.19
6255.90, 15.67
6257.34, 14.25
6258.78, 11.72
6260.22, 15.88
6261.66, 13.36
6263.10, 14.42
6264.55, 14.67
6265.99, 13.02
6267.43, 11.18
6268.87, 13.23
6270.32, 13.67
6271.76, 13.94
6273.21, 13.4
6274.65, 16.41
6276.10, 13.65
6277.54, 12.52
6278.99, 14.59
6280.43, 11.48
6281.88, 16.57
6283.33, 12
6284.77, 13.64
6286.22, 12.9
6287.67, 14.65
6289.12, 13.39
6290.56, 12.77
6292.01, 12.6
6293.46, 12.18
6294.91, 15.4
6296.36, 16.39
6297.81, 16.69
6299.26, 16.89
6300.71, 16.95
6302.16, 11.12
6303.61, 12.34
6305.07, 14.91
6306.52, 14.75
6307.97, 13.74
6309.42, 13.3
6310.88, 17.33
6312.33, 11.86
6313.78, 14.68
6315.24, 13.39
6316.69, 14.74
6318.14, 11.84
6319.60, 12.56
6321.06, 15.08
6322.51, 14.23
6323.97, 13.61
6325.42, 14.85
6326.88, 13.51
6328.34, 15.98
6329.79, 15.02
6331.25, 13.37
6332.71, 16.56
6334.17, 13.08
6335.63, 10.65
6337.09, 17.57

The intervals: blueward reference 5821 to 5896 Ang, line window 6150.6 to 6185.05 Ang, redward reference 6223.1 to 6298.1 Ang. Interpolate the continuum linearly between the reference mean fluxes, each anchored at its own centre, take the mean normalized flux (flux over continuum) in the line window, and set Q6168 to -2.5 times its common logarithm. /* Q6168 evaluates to -0.02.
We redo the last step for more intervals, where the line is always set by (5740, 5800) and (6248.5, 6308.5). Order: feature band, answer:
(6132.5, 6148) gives 0.04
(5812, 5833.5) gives -0.01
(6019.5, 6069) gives 0.02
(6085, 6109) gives 0.04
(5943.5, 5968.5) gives -0.02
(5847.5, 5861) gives 0.08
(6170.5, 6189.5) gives -0.04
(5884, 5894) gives 0.13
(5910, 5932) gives 0.02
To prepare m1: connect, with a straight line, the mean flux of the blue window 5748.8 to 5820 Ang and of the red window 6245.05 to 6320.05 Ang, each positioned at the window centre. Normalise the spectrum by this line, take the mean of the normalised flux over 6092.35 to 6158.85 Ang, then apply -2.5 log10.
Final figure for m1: 0.03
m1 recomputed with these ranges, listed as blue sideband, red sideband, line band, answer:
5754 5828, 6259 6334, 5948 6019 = 0.03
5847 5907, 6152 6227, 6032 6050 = 0.08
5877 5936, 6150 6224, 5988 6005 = -0.07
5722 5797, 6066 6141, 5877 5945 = 0.00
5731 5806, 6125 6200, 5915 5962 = -0.01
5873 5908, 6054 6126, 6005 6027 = -0.01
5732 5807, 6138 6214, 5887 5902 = 0.10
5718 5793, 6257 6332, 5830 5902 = 0.03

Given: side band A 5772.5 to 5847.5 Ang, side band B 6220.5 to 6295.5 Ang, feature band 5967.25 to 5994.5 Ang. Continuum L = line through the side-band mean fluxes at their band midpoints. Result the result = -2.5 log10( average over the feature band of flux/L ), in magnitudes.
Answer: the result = 0.05 mag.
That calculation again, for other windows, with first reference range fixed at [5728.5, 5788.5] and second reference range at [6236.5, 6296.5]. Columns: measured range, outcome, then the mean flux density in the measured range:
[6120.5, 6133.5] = 0.02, 14.2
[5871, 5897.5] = 0.01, 15.3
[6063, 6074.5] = 0.07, 13.7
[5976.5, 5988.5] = 0.03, 14.7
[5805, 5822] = -0.07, 16.9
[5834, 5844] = 0.03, 15.3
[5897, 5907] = 0.04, 14.8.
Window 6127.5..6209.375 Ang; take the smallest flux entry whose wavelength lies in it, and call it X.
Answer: 10.63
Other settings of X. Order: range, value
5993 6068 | 10.41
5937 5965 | 10.73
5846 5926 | 11.03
